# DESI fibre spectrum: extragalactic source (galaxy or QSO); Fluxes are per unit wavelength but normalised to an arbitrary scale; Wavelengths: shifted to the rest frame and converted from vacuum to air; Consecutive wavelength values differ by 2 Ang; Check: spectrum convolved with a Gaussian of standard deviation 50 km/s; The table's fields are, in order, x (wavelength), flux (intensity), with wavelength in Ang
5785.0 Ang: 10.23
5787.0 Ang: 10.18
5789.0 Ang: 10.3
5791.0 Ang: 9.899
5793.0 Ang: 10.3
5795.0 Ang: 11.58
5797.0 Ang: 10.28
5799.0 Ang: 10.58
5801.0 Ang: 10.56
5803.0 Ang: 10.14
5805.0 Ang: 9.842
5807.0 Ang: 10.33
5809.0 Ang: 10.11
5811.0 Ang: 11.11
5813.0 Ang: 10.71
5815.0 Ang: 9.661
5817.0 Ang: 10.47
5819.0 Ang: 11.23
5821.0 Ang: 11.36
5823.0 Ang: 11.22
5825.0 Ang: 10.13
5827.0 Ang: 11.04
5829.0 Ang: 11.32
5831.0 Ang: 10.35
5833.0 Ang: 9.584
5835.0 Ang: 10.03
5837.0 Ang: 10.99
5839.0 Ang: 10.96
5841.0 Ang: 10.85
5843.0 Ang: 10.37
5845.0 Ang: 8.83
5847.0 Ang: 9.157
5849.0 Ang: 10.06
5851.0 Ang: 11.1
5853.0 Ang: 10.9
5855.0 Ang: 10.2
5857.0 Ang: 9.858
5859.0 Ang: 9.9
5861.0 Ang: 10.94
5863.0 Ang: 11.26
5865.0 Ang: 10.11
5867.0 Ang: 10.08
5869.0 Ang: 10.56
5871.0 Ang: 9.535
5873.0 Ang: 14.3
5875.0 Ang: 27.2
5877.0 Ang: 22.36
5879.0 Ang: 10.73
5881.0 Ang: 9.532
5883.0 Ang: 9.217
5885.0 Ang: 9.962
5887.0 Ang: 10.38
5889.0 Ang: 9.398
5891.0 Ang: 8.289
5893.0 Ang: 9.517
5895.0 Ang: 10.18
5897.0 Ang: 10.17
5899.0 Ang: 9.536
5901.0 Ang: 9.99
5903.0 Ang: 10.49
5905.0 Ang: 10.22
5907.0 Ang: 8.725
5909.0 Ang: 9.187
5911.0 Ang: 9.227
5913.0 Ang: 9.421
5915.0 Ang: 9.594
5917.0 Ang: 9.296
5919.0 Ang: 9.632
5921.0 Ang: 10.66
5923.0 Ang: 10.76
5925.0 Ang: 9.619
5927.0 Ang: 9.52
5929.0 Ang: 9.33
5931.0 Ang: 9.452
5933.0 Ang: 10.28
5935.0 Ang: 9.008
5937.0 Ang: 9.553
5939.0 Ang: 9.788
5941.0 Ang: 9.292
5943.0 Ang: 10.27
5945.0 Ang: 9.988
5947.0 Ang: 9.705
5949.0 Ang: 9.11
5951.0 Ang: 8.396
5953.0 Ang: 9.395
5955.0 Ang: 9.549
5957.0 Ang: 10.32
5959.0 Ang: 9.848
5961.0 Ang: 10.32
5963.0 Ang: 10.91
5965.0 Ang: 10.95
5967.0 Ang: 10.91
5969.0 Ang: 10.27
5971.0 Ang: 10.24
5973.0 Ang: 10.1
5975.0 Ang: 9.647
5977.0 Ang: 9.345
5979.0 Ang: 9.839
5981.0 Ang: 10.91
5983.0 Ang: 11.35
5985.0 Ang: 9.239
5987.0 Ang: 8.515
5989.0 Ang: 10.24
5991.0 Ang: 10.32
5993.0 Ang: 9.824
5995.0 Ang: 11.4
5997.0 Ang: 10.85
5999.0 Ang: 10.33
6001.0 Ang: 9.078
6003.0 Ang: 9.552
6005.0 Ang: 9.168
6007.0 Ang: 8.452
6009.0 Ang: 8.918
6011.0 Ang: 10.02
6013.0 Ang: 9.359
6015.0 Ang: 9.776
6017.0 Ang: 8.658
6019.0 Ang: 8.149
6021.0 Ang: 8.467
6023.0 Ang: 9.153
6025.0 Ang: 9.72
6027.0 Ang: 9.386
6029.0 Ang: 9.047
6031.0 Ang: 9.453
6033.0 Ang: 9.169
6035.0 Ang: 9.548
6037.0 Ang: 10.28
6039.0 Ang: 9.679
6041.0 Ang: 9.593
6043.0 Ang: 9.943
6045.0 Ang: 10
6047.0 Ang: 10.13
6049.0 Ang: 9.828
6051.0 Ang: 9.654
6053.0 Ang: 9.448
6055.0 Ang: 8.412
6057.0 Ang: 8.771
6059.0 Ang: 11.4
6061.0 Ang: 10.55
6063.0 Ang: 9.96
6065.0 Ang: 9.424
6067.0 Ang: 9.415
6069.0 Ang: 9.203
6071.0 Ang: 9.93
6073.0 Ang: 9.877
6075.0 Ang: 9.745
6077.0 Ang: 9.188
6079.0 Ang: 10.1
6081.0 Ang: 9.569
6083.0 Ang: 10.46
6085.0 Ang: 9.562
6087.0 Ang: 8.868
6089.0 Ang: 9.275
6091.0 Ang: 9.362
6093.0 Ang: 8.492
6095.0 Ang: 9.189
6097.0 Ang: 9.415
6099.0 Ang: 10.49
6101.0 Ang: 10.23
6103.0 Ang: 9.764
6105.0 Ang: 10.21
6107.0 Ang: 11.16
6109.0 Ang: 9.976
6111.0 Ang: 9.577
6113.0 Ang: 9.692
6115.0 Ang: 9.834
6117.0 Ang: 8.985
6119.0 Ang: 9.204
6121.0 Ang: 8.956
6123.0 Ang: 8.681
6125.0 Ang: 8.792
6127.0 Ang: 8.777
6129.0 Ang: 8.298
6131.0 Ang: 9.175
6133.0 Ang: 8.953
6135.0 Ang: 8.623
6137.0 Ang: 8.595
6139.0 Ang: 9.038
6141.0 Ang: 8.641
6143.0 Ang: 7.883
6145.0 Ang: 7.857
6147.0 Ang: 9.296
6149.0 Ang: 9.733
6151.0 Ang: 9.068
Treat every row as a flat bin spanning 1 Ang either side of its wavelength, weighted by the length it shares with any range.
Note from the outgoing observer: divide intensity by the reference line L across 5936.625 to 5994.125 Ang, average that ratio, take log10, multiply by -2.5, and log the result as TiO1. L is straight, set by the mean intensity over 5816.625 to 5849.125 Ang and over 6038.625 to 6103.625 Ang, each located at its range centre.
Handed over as 0.01 mag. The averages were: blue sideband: 10.5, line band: 9.94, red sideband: 9.66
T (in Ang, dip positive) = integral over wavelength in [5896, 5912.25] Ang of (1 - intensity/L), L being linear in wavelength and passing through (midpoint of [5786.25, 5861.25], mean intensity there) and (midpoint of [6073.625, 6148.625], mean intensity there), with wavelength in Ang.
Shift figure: 0.7 Ang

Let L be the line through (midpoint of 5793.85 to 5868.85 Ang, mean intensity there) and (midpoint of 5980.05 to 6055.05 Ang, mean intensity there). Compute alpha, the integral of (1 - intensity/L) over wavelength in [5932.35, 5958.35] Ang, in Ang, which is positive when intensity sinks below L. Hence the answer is 1.0 Ang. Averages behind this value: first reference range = 10.5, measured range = 9.58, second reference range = 9.62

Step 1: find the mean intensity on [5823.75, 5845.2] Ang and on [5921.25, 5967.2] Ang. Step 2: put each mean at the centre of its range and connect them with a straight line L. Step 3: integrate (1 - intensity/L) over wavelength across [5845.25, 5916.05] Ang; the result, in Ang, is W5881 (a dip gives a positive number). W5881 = -4.6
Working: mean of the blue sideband 10.5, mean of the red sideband 9.83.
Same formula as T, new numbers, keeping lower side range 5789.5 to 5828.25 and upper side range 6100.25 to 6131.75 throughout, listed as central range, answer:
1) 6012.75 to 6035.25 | 1.5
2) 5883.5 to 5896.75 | 0.8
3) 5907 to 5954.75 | 2.6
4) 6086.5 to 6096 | 0.5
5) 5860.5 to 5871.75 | -0.1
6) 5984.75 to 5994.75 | 0.1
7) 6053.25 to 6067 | -0.1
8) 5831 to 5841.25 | 0.0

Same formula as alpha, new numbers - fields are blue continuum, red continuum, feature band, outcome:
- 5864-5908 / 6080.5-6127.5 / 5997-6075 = 4.5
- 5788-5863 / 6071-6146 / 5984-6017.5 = 0.4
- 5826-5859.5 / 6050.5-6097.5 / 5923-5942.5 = 0.8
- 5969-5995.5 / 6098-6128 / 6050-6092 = 0.6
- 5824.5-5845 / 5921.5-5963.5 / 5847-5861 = 0.1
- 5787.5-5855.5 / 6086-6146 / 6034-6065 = -1.0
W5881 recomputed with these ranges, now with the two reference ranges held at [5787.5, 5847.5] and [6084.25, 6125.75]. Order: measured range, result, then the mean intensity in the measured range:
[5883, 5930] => 2.18 Ang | 9.69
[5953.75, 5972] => -0.69 Ang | 10.4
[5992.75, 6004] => -0.38 Ang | 10.2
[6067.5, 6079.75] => -0.05 Ang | 9.65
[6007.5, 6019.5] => 0.80 Ang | 9.16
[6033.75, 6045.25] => -0.10 Ang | 9.82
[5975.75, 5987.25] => -0.04 Ang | 9.95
